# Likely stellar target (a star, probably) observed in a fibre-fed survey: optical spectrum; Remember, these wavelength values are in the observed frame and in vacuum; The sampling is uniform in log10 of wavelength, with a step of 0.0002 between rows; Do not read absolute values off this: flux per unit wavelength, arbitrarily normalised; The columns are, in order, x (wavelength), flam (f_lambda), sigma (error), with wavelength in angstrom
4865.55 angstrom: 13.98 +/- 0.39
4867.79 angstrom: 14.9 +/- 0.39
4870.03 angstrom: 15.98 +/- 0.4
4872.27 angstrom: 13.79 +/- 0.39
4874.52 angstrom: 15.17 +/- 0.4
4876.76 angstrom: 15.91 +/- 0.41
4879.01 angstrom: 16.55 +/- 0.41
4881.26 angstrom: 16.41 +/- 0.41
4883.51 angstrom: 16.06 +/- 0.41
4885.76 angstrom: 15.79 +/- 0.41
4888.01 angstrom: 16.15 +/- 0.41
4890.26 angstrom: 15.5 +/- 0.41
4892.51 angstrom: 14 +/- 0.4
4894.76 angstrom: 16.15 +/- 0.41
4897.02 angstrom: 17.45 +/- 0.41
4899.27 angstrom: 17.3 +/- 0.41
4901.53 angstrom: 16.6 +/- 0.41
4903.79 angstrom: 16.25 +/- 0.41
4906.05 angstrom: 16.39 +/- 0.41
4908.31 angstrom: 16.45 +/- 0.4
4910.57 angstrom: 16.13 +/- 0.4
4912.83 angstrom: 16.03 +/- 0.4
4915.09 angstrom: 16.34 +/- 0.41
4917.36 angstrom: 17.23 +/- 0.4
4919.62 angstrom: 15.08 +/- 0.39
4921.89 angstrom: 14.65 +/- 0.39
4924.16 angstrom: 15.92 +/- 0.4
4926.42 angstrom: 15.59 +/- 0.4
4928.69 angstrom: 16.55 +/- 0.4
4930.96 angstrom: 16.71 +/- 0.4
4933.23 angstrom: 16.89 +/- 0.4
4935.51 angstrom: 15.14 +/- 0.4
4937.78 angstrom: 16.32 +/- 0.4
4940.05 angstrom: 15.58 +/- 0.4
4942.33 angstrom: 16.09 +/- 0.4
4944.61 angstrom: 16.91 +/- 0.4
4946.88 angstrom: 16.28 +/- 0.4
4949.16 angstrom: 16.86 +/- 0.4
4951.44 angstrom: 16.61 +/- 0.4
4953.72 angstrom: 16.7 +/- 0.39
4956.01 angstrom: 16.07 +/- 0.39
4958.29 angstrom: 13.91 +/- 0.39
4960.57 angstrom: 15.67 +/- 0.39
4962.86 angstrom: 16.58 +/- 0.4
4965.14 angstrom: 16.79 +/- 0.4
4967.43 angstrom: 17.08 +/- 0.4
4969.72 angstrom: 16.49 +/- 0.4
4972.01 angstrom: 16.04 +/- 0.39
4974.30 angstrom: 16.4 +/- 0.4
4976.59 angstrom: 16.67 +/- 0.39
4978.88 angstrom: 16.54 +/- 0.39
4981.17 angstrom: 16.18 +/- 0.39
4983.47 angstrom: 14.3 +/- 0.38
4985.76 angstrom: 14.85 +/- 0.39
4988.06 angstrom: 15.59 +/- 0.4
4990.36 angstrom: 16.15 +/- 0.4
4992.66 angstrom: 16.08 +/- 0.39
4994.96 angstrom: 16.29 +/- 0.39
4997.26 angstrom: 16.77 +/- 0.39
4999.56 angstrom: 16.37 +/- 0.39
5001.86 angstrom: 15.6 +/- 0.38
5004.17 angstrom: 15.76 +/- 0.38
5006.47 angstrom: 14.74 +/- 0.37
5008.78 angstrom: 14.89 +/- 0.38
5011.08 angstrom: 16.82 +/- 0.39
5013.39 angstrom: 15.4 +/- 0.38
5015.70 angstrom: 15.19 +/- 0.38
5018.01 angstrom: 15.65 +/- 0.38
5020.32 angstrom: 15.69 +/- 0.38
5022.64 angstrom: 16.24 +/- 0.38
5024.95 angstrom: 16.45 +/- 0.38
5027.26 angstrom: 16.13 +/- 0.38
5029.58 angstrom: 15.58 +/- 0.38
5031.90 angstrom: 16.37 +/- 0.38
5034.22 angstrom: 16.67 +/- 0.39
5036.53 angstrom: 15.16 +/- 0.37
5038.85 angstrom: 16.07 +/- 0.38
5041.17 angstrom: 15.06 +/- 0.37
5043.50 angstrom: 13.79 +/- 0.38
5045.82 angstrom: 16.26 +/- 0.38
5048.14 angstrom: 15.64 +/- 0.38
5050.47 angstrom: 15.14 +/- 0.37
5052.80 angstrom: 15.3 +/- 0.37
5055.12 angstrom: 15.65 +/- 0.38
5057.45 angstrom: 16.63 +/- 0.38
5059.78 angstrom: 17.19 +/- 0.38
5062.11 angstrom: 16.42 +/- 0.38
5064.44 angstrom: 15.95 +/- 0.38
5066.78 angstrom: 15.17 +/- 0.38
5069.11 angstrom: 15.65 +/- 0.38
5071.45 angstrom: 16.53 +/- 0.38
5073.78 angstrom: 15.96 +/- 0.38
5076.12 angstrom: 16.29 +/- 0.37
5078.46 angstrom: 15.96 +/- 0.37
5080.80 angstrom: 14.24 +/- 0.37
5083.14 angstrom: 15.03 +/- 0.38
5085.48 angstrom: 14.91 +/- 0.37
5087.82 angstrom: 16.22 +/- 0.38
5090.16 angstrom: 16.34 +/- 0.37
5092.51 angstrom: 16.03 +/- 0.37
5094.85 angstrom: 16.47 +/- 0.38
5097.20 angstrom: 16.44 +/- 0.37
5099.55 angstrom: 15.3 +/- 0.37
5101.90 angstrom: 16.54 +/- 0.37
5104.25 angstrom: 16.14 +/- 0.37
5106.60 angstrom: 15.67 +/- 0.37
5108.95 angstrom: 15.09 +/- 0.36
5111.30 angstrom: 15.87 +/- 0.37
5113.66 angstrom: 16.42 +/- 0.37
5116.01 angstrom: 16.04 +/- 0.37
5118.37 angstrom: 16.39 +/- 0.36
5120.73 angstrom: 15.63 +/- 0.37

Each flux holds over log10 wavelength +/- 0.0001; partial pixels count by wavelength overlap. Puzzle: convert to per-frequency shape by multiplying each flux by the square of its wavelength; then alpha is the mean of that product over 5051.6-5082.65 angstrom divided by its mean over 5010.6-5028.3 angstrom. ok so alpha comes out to 1.02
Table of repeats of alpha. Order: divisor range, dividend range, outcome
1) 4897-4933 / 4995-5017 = 1.00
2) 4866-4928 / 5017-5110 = 1.06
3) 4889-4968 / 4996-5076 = 1.02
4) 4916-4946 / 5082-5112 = 1.06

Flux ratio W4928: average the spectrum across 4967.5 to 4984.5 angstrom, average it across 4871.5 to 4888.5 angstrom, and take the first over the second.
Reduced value 1.0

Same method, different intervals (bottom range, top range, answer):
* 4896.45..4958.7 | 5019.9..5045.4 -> 0.97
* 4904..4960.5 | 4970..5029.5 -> 0.99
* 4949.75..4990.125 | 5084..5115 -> 0.99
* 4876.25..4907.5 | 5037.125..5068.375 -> 0.97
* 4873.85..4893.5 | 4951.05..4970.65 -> 1.03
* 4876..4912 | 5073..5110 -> 0.98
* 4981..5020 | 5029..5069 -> 1.01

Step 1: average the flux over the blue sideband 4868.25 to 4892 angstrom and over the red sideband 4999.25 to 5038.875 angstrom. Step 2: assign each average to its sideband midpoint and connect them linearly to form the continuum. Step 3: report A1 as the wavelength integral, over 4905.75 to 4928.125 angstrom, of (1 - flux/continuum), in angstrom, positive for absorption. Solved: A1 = -0.4 angstrom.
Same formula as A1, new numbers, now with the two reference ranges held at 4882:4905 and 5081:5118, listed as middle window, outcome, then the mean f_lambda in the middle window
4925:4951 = -0.3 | 16.3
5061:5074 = 0.0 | 15.9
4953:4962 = 0.3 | 15.6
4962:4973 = -0.4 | 16.6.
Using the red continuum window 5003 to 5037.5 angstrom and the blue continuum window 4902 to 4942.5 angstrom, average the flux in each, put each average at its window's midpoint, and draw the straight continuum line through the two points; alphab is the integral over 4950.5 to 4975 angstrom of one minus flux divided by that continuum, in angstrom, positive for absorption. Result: -0.4 angstrom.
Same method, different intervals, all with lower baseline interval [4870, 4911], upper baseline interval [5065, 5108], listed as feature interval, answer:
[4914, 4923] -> 0.1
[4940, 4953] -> -0.4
